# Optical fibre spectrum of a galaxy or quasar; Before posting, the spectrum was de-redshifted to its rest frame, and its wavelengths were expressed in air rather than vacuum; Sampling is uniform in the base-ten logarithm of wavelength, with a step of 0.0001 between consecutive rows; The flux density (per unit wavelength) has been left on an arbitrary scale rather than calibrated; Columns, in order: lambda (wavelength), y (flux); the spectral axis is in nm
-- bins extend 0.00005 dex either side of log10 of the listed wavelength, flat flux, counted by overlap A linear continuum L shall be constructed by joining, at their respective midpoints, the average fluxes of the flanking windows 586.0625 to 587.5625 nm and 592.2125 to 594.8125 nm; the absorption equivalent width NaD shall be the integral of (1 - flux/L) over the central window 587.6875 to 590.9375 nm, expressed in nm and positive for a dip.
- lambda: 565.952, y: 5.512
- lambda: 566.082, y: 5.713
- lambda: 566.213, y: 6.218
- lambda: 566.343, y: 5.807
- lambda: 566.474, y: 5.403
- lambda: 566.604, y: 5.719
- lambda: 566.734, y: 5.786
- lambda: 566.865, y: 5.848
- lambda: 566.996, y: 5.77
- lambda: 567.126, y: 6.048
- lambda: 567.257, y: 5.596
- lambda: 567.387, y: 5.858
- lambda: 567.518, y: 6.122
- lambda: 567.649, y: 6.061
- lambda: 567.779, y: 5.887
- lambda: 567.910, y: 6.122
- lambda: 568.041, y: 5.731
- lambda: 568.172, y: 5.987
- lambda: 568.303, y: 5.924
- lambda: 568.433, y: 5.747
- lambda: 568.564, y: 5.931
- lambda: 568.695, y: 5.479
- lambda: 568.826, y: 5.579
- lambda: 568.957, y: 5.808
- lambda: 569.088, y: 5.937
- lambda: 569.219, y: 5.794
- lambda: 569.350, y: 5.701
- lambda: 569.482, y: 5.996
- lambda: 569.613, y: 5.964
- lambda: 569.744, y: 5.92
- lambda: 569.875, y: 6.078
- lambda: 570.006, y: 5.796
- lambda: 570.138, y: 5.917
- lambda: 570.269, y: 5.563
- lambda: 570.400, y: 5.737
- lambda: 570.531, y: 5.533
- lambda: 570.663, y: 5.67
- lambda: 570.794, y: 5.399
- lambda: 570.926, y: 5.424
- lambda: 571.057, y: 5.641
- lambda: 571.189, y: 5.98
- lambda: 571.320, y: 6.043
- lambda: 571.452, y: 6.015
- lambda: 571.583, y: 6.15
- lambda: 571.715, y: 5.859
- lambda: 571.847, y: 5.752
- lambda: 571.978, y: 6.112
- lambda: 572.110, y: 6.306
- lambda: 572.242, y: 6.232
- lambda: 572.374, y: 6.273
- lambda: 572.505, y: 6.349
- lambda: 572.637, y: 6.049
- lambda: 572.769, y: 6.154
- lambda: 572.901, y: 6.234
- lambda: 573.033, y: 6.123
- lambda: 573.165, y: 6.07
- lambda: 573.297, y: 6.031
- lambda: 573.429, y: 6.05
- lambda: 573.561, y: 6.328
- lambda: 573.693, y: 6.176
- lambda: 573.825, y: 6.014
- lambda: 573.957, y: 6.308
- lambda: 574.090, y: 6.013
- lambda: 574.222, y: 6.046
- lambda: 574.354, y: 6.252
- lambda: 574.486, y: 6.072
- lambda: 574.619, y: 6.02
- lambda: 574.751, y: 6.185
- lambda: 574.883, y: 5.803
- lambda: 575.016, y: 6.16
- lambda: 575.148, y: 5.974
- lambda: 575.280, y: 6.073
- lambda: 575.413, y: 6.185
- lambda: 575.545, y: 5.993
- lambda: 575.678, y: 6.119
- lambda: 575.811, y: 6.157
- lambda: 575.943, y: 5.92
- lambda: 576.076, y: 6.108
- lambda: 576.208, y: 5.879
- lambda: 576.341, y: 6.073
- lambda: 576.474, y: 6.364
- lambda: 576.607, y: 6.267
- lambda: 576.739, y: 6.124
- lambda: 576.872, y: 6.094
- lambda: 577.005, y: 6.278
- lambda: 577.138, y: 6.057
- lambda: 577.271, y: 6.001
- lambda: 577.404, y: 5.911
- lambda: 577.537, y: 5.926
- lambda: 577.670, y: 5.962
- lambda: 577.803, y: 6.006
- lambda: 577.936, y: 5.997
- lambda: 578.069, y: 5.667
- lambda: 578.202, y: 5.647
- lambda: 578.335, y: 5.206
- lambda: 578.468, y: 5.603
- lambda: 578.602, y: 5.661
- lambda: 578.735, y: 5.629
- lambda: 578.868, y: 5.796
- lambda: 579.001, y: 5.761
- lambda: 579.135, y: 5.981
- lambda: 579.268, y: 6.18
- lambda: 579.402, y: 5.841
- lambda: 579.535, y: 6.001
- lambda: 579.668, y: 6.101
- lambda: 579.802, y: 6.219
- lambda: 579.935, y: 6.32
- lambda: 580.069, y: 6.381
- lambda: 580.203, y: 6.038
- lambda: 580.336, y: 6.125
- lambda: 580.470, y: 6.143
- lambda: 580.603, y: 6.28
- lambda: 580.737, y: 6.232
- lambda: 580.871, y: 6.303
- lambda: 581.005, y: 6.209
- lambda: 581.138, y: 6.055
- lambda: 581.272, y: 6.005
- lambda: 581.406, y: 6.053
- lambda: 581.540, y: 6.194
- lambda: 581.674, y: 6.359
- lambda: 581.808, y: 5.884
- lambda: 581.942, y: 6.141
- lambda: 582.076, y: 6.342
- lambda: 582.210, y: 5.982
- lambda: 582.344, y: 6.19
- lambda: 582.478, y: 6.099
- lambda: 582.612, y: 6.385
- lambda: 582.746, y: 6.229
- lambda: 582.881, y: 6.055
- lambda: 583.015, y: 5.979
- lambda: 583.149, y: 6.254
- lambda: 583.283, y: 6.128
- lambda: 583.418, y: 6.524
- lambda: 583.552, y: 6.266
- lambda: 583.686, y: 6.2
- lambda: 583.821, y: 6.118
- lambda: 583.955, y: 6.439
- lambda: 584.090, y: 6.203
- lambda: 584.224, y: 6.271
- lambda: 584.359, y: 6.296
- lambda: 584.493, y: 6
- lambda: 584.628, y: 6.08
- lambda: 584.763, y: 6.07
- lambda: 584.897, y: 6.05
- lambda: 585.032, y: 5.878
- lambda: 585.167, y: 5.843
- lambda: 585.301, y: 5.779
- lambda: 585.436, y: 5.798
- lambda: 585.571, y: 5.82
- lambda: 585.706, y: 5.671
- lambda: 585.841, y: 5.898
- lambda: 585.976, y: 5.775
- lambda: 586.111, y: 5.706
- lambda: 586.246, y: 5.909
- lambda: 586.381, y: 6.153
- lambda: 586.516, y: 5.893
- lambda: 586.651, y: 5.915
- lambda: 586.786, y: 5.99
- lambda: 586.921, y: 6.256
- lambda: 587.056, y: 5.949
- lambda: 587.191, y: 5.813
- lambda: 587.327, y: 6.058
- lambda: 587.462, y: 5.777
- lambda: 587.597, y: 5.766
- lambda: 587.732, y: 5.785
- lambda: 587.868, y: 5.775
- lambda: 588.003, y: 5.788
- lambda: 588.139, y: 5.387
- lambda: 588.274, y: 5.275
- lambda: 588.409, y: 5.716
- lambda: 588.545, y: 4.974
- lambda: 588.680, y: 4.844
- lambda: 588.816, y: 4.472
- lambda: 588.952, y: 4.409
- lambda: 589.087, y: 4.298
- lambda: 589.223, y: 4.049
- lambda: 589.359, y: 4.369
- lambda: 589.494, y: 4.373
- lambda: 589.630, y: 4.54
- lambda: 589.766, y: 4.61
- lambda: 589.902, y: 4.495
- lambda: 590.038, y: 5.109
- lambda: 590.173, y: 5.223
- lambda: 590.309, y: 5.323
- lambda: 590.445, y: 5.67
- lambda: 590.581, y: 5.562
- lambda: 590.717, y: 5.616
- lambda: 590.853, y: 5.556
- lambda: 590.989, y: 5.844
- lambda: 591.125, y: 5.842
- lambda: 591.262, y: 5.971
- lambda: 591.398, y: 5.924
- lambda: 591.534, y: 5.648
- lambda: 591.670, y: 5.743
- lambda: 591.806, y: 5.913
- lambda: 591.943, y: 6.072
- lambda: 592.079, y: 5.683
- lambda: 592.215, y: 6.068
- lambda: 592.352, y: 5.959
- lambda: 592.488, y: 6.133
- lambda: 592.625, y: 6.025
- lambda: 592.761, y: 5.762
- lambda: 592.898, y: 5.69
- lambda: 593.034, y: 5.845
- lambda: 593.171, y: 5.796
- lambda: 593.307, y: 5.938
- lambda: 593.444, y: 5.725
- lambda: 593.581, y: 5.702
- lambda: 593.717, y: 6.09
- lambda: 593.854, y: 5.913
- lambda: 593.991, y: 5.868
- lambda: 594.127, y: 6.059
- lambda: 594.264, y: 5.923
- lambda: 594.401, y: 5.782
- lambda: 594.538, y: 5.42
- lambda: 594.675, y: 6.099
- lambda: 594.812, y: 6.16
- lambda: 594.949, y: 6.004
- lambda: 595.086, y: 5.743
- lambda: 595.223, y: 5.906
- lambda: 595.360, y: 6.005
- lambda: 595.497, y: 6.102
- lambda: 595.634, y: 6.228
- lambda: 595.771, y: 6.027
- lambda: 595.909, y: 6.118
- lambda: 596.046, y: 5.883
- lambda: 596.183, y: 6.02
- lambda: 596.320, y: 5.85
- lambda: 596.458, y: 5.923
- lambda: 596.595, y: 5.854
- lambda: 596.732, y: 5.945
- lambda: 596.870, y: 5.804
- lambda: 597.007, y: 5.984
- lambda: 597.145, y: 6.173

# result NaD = 0.48 nm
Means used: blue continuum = 5.95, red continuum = 5.89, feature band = 5.05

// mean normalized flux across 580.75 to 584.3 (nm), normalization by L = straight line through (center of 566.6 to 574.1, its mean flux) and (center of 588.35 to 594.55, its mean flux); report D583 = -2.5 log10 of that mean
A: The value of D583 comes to -0.096 mag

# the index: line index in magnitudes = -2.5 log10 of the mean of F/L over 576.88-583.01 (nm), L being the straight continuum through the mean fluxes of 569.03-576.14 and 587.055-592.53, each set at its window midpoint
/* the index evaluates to -0.055 mag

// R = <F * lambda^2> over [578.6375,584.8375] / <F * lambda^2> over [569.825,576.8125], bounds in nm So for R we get 1.05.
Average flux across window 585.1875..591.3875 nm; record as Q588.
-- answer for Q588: 5.45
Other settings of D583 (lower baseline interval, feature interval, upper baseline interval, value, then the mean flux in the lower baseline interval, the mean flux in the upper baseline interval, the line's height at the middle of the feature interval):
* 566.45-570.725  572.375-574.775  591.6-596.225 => -0.05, 5.82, 5.92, 5.84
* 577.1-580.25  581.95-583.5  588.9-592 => -0.10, 5.91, 5.23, 5.67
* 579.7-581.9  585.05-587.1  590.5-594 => 0.02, 6.17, 5.84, 6.02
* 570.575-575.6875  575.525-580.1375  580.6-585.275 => 0.02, 6.04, 6.15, 6.09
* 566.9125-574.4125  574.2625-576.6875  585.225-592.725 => -0.05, 5.94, 5.53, 5.83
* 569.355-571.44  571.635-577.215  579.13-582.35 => -0.03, 5.78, 6.15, 5.92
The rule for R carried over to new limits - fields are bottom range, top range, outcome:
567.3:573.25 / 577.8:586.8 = 1.06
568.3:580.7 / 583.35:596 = 1.01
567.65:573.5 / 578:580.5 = 1.03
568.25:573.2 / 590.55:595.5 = 1.07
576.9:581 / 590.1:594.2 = 1.02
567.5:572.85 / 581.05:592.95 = 1.03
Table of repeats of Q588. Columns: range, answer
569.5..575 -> 5.99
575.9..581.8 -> 6.02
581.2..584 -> 6.18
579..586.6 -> 6.09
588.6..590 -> 4.46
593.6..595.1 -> 5.92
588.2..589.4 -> 4.72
